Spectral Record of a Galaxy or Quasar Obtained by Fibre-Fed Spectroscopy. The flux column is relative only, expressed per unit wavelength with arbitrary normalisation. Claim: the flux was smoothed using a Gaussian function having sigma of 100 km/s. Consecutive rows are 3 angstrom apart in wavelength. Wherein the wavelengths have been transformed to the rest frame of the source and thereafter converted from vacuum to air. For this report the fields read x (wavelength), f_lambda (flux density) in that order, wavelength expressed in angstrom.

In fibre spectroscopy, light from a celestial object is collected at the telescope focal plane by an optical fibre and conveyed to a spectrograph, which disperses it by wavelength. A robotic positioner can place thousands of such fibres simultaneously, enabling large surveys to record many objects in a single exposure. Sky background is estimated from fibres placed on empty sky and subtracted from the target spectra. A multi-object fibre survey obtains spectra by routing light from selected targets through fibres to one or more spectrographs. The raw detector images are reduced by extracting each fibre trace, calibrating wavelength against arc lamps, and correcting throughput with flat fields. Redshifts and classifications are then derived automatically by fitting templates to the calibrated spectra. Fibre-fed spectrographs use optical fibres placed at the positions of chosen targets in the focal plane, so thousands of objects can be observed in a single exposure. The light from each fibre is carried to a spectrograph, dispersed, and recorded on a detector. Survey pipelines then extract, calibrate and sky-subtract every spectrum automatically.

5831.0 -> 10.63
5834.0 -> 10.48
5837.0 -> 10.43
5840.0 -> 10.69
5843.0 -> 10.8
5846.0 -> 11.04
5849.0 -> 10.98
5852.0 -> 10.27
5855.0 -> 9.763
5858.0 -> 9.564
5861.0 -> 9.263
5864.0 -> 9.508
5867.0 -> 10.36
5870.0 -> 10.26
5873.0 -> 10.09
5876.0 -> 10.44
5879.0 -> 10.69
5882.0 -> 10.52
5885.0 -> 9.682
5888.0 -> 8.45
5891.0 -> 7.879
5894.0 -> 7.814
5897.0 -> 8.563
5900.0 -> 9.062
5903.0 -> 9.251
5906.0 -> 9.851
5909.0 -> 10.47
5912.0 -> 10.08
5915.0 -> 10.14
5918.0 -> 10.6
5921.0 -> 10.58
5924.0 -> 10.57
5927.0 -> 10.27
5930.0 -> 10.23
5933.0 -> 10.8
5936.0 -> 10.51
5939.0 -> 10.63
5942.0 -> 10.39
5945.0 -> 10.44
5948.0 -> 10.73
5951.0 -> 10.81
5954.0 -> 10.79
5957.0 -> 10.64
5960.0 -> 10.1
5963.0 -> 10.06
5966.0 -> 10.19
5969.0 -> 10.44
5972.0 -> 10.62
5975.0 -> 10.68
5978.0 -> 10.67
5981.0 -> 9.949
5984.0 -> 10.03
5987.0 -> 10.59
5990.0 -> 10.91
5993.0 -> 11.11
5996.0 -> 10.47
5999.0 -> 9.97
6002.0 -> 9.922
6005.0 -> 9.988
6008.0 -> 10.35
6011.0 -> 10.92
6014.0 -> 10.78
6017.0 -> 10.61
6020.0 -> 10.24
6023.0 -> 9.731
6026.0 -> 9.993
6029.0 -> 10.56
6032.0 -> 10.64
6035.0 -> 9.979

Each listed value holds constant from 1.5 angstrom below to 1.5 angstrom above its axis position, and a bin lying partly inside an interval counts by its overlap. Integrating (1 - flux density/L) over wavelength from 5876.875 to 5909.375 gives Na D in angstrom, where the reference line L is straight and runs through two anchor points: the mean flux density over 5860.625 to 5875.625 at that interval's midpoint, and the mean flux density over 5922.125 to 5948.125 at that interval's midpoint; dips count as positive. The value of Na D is 2.9 angstrom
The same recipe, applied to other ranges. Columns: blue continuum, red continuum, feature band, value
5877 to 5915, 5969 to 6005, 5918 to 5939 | -1.6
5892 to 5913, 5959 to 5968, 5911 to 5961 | -3.9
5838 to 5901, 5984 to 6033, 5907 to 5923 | -0.6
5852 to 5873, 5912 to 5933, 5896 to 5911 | 1.1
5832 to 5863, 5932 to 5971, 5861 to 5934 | 4.1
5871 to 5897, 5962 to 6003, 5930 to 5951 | -1.2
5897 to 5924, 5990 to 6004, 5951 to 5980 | -0.6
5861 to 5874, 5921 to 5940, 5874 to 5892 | 0.7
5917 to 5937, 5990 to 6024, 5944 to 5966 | 0.0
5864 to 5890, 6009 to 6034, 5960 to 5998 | -0.6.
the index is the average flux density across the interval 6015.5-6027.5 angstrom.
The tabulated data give 10.1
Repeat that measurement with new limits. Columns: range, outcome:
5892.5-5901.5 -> 8.48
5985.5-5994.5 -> 10.9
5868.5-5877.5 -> 10.3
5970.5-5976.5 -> 10.7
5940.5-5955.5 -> 10.6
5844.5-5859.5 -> 10.3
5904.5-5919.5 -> 10.2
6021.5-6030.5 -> 10.1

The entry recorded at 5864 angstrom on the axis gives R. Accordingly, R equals 9.508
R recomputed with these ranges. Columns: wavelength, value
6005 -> 9.988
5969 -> 10.44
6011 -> 10.92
